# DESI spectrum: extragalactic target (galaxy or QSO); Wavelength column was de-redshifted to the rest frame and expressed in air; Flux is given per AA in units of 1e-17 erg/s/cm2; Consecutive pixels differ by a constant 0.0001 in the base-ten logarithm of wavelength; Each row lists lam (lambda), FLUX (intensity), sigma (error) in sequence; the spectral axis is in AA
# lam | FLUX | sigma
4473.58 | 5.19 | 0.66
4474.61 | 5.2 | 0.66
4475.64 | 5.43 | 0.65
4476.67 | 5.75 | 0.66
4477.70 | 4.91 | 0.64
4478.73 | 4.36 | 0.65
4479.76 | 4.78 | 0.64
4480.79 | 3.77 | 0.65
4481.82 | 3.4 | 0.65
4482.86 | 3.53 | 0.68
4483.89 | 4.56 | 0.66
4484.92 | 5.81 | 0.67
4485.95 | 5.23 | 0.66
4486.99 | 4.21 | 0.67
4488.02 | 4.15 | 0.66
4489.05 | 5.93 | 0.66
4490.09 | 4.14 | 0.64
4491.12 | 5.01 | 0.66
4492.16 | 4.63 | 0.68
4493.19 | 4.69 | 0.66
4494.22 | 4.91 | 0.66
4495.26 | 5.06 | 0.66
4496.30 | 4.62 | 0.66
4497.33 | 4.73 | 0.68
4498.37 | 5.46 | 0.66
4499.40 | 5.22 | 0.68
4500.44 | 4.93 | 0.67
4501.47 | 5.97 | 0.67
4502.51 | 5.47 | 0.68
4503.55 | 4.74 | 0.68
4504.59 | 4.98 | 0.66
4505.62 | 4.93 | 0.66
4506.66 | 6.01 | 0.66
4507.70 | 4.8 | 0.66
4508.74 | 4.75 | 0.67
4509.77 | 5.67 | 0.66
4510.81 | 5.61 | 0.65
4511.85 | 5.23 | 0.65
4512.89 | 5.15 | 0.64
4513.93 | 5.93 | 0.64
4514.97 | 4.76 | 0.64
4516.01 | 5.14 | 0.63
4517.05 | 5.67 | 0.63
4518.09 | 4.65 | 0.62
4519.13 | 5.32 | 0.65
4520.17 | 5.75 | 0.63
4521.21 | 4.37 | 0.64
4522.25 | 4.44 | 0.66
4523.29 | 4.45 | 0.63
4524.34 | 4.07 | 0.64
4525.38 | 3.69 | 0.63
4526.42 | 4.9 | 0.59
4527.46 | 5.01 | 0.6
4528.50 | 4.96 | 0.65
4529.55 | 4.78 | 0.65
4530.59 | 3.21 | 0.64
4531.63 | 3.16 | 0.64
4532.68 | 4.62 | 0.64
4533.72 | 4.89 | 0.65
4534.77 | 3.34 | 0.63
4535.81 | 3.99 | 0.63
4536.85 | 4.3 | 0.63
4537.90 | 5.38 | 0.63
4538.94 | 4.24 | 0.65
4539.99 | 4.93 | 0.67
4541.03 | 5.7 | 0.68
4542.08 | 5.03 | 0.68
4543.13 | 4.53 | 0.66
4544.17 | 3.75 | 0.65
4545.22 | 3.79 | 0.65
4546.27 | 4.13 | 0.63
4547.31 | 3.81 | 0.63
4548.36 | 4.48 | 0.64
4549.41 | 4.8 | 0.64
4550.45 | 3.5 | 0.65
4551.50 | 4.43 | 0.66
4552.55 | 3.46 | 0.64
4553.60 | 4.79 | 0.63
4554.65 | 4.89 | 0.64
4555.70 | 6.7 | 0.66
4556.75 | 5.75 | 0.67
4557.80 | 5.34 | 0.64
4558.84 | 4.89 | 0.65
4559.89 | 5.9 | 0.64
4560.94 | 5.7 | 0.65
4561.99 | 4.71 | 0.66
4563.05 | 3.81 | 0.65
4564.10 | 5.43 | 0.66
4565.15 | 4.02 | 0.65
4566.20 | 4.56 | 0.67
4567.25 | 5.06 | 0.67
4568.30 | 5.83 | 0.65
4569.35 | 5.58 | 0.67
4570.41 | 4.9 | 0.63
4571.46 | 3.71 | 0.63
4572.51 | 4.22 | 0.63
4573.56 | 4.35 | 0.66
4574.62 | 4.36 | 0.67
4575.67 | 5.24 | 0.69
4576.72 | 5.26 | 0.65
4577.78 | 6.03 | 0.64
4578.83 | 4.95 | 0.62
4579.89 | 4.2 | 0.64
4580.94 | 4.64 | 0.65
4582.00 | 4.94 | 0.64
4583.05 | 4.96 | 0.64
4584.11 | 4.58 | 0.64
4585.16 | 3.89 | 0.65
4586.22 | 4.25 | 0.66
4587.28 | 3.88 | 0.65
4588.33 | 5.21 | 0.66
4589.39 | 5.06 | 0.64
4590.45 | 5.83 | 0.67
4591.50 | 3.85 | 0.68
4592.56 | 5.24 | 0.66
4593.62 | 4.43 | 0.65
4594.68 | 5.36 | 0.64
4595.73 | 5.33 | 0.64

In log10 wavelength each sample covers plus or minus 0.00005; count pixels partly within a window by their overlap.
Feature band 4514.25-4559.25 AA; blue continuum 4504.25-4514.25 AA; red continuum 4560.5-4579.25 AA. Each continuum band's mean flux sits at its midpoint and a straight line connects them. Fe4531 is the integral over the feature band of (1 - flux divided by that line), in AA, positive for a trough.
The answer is 4.4 AA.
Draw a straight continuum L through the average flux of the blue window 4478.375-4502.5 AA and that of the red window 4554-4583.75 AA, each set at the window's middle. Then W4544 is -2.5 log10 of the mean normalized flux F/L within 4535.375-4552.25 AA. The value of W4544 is 0.12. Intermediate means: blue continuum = 4.76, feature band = 4.41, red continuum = 4.99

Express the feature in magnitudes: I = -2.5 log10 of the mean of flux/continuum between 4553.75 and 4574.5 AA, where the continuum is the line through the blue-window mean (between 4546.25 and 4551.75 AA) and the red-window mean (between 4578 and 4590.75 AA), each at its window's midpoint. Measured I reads -0.14 mag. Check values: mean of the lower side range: 4.19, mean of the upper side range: 4.71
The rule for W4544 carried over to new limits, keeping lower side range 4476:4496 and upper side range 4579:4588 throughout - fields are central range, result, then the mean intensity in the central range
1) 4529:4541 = 0.061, 4.32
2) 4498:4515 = -0.143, 5.29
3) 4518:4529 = -0.024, 4.7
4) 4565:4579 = -0.093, 4.88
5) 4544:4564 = -0.041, 4.7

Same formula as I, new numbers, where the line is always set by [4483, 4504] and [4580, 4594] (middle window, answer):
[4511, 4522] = -0.07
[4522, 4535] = 0.13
